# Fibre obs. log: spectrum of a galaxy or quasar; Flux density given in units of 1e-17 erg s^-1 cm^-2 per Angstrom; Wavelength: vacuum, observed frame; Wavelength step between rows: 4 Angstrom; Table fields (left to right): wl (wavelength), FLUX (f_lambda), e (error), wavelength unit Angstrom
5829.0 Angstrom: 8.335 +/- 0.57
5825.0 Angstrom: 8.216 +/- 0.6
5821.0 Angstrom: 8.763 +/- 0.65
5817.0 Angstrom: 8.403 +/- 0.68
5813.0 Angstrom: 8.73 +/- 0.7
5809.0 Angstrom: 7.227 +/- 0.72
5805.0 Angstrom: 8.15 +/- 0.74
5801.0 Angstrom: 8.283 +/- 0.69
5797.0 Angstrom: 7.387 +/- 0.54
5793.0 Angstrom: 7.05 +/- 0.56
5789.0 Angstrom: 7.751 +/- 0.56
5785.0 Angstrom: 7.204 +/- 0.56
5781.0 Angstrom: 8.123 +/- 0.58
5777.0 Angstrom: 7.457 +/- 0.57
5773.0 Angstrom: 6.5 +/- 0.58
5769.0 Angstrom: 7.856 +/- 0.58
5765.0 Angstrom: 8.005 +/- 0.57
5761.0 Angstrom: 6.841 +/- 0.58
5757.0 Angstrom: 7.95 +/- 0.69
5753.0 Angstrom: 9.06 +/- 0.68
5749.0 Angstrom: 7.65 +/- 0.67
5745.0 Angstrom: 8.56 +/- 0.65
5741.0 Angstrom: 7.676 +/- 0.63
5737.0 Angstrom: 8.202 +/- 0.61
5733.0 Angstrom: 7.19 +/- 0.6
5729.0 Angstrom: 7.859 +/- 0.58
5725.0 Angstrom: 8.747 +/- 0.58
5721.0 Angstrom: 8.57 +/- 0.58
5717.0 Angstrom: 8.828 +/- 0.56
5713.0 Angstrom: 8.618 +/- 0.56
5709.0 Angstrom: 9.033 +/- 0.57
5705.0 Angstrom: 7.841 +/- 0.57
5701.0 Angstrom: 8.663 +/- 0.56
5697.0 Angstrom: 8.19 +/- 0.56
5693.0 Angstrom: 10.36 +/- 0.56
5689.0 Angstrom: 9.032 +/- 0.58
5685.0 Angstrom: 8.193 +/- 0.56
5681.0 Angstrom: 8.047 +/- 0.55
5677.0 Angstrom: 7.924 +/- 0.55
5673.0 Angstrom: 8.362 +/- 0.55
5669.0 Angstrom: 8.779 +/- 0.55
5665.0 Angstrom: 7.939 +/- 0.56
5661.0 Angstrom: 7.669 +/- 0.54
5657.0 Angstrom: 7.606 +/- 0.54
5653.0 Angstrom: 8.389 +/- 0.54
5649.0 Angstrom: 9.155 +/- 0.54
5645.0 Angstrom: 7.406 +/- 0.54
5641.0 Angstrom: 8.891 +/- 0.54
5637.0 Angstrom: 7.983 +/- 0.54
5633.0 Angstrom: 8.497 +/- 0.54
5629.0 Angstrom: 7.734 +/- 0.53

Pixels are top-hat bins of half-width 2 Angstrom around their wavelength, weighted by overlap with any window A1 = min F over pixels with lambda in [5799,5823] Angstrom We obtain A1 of 7.227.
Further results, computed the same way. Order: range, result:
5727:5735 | 7.19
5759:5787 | 6.5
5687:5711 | 7.841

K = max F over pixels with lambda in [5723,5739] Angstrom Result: 8.747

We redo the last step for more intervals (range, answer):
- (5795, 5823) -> 8.763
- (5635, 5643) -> 8.891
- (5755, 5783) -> 8.123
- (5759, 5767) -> 8.005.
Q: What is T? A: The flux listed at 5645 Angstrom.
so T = 7.406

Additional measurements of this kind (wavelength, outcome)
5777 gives 7.457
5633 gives 8.497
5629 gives 7.734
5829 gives 8.335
